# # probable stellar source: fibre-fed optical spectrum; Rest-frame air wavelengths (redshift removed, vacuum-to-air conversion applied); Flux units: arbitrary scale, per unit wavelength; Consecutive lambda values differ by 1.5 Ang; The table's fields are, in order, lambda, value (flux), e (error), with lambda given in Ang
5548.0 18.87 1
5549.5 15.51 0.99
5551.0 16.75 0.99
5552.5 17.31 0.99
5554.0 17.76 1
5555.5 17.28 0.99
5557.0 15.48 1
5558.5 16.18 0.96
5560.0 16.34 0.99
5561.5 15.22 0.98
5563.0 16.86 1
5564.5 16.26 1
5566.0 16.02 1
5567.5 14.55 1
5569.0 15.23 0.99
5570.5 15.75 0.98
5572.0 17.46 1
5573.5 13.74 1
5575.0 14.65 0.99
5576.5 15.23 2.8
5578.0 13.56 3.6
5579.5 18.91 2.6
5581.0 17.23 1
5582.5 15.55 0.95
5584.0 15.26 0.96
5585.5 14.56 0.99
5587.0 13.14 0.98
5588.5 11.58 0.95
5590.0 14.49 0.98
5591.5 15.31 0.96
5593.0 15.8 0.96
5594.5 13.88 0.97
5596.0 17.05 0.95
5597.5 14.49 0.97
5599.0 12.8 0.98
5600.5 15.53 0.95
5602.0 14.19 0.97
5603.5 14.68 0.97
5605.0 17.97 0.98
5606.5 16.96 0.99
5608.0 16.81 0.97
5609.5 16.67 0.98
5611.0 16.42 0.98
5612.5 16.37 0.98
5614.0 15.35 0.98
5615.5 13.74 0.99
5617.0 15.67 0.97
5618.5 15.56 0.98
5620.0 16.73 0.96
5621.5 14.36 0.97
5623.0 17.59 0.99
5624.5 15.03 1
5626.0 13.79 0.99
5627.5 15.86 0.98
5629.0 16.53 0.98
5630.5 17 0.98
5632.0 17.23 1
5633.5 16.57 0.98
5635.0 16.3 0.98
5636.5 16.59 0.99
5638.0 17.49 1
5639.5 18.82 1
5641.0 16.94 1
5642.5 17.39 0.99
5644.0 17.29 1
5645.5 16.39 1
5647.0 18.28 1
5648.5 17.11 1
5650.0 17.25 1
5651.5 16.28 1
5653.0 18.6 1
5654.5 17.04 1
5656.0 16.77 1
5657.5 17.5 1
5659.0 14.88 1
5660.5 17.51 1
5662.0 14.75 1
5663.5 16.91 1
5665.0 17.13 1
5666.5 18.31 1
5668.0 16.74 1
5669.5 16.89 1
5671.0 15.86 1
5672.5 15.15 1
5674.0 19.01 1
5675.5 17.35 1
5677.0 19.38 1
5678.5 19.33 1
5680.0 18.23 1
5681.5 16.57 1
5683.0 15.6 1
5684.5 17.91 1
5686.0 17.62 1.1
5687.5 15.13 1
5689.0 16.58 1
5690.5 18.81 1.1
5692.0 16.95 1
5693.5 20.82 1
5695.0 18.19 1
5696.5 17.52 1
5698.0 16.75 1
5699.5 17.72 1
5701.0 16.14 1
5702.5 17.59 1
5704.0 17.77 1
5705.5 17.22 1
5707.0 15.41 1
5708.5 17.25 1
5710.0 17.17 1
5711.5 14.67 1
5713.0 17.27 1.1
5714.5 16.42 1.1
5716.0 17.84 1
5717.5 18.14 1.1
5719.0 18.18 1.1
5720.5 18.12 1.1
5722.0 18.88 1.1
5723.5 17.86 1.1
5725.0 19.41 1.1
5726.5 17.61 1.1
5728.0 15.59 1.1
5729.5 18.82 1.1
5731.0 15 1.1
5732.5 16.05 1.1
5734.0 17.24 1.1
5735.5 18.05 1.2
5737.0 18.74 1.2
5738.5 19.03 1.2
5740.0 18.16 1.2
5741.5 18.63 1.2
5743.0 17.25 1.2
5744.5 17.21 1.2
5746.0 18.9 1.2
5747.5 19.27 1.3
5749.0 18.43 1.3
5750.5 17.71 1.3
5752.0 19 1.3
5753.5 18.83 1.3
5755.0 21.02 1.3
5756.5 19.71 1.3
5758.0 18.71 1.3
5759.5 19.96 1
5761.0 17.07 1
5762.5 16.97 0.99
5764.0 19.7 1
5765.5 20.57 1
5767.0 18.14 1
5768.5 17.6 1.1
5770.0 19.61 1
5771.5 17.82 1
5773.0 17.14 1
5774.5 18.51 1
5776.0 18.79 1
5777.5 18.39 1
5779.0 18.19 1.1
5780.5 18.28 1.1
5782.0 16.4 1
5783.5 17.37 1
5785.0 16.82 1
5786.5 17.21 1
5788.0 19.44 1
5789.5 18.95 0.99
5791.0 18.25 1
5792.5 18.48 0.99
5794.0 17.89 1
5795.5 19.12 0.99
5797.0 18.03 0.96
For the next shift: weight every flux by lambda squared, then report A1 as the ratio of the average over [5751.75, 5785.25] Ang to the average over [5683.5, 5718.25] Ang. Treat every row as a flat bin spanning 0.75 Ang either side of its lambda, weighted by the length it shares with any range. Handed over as 1.10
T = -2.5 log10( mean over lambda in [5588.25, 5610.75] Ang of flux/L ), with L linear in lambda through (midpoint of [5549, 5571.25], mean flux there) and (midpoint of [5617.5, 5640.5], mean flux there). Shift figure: 0.066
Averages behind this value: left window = 16.2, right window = 16.4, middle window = 15.3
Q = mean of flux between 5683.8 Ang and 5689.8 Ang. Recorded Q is 16.8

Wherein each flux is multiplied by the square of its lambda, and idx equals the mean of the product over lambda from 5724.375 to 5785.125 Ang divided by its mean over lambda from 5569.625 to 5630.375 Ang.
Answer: 1.25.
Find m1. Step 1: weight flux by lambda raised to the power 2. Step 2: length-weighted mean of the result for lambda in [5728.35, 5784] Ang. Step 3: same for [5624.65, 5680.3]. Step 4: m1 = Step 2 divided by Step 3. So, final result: 1.11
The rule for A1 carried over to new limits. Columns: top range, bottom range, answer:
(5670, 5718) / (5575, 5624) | 1.16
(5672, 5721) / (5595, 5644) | 1.11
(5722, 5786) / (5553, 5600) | 1.26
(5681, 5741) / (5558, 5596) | 1.19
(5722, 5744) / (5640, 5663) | 1.08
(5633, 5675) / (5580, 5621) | 1.13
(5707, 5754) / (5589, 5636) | 1.18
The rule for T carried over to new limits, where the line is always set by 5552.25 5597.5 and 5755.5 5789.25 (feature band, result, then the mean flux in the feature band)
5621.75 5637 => 0.01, 16.2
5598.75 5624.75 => 0.02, 15.8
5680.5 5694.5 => -0.01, 17.4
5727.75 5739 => 0.03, 17.4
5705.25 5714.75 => 0.06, 16.5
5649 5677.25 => -0.01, 17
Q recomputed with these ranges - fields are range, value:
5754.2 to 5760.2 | 19.8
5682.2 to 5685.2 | 16.7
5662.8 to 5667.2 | 17.4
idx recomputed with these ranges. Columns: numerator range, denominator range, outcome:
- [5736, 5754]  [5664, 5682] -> 1.08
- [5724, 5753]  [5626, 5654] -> 1.09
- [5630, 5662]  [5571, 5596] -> 1.16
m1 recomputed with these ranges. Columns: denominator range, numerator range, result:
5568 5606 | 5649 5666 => 1.14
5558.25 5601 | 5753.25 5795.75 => 1.29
